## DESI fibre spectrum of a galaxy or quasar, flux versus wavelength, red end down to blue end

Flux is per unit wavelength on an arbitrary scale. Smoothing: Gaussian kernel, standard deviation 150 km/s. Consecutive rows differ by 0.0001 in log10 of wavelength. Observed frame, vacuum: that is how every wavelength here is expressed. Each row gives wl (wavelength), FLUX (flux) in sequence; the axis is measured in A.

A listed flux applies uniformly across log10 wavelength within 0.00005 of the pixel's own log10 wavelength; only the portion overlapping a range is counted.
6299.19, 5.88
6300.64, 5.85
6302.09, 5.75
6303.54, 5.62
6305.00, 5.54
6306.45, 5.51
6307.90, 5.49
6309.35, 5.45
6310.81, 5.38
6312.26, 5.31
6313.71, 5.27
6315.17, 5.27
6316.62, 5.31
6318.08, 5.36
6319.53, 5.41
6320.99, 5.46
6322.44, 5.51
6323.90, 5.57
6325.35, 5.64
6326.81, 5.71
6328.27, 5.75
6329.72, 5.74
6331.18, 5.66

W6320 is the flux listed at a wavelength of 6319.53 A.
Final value 5.41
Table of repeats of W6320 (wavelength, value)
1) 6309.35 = 5.45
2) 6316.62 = 5.31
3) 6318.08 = 5.36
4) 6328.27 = 5.75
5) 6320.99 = 5.46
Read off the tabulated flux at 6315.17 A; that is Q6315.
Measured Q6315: 5.27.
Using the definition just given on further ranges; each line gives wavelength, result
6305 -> 5.54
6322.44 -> 5.51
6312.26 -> 5.31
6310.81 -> 5.38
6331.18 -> 5.66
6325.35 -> 5.64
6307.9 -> 5.49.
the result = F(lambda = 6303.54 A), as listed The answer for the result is 5.62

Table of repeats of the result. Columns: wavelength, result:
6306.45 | 5.51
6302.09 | 5.75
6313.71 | 5.27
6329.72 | 5.74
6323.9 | 5.57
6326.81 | 5.71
